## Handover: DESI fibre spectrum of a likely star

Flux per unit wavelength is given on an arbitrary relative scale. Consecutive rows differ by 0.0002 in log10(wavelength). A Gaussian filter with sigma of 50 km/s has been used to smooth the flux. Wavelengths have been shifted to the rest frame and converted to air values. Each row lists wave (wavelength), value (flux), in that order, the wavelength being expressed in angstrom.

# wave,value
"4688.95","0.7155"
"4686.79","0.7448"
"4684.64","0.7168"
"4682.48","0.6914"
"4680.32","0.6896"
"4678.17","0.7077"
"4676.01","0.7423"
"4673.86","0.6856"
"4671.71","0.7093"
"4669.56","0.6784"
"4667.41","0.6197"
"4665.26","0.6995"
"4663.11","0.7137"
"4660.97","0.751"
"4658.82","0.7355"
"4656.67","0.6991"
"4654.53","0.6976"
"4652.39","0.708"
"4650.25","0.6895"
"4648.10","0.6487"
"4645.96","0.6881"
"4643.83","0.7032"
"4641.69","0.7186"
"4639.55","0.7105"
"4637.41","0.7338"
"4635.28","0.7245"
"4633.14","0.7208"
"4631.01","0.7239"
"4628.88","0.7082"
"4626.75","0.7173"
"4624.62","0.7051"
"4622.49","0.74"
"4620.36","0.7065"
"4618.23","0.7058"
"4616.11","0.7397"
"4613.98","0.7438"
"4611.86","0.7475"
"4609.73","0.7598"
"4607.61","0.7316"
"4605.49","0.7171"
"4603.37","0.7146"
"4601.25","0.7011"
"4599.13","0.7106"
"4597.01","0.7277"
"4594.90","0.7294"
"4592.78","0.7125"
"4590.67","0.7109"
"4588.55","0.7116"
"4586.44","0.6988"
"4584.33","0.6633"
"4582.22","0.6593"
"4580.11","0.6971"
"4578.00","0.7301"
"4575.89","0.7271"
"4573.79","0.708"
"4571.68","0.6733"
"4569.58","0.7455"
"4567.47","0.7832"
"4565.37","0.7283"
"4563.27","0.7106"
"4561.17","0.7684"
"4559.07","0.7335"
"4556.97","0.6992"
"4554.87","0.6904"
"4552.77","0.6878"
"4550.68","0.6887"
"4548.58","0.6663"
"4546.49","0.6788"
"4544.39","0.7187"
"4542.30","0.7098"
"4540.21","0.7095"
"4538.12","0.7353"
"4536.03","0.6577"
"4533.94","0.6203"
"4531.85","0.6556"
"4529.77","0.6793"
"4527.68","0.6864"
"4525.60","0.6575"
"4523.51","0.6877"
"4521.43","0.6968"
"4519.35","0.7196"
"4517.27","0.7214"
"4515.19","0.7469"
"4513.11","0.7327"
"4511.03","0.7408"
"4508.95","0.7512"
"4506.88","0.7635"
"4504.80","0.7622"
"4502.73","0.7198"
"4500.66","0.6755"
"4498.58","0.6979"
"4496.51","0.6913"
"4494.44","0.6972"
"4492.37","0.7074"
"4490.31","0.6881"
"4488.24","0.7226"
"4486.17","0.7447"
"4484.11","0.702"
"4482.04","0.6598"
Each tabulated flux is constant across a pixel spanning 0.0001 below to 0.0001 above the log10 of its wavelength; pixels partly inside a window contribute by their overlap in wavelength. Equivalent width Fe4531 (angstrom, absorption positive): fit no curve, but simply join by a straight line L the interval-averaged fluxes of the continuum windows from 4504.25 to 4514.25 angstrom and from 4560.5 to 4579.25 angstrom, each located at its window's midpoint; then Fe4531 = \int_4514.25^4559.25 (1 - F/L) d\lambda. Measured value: 2.9 angstrom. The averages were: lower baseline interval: 0.749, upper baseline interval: 0.73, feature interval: 0.692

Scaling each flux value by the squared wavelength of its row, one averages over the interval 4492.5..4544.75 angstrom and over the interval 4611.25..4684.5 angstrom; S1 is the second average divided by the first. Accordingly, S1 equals 1.1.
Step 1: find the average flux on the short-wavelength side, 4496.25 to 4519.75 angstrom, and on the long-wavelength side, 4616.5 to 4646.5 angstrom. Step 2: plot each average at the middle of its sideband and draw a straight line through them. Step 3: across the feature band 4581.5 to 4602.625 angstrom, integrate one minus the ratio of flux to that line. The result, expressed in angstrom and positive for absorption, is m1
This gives 0.48 angstrom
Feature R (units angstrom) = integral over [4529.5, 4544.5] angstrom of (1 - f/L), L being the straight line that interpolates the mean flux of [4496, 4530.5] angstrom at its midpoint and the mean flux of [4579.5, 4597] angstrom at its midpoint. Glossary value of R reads 0.5 angstrom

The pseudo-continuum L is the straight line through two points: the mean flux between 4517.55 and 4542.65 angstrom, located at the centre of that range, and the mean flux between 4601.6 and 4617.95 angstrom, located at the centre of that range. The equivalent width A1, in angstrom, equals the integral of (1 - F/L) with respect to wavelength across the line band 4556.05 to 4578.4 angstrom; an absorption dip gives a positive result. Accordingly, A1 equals -0.6 angstrom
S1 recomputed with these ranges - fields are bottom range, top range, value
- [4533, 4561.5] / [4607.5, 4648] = 1.07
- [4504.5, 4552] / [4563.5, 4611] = 1.05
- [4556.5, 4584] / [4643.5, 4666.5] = 1.01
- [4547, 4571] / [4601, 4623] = 1.04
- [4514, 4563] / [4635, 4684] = 1.06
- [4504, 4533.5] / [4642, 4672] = 1.04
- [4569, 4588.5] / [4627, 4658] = 1.04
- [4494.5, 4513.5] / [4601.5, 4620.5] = 1.06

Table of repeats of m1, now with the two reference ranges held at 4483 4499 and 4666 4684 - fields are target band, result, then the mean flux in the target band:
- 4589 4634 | -1.67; 0.722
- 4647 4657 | 0.08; 0.688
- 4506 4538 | 0.10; 0.702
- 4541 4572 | -0.53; 0.713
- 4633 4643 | -0.39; 0.721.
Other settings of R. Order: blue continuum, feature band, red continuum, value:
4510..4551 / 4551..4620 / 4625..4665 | -1.44 angstrom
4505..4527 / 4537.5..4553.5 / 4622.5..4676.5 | 0.45 angstrom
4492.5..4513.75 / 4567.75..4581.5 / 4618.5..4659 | -0.02 angstrom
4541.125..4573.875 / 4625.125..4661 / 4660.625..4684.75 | -0.38 angstrom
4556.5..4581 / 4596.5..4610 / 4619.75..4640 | 0.03 angstrom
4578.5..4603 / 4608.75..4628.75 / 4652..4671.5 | -0.75 angstrom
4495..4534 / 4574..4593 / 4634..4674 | 0.09 angstrom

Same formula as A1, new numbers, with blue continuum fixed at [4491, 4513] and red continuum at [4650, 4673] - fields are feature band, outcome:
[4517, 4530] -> 0.48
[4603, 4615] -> -0.50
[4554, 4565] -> -0.12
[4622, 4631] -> -0.15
